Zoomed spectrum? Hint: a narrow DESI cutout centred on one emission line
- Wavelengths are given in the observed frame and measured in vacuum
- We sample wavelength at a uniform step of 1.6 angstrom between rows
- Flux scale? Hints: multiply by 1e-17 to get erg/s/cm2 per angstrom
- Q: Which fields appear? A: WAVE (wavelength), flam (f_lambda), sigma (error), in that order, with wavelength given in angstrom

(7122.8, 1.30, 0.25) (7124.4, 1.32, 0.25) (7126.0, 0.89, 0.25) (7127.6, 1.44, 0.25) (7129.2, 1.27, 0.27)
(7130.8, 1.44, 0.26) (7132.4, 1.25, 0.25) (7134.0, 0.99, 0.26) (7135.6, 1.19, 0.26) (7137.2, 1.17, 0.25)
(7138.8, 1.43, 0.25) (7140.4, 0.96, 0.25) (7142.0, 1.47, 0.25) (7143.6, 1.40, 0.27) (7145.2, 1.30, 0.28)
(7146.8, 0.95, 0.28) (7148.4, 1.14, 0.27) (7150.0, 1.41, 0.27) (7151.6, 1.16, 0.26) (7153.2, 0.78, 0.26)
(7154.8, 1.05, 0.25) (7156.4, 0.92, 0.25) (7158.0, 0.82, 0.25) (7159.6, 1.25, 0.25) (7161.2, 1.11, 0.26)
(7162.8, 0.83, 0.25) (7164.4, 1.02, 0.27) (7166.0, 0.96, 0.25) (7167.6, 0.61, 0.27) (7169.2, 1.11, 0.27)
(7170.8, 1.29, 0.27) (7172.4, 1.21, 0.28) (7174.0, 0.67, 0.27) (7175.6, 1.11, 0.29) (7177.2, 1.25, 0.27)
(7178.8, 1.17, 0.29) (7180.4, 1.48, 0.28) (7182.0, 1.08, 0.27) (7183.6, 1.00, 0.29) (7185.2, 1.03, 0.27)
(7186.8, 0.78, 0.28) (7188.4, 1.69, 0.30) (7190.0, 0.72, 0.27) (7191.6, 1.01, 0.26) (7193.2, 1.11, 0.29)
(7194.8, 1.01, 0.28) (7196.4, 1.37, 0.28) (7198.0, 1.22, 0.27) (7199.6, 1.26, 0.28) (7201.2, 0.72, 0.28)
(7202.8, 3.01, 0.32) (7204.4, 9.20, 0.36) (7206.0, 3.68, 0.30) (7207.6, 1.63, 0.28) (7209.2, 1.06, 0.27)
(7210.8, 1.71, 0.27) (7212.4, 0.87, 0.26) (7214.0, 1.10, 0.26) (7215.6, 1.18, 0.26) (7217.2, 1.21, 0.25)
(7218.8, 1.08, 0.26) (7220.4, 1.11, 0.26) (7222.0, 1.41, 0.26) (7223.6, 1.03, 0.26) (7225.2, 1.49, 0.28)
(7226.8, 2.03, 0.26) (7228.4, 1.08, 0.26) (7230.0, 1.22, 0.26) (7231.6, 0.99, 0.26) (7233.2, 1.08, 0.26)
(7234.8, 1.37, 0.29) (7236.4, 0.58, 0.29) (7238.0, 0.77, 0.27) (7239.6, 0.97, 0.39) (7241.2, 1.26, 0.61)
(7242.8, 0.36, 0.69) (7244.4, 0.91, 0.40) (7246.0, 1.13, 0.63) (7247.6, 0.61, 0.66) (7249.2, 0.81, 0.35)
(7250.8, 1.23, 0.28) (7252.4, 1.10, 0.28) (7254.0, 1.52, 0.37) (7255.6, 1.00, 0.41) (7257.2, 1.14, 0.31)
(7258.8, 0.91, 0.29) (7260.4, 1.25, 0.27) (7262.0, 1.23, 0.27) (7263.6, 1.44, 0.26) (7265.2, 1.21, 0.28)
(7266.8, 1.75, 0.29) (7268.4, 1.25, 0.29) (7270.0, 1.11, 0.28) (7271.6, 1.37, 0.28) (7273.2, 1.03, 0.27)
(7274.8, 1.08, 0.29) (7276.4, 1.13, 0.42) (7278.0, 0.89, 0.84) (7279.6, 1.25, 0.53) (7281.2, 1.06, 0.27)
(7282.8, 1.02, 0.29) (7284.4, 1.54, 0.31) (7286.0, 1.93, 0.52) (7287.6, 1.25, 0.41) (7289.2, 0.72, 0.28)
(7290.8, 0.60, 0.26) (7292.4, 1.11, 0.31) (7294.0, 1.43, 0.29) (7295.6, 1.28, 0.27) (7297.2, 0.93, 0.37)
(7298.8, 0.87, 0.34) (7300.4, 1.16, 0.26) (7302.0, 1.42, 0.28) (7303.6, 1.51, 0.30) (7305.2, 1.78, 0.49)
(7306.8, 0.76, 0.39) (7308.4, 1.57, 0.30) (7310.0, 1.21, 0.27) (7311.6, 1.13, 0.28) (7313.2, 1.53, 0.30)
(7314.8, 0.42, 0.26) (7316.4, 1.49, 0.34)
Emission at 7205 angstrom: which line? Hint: H-alpha 6563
